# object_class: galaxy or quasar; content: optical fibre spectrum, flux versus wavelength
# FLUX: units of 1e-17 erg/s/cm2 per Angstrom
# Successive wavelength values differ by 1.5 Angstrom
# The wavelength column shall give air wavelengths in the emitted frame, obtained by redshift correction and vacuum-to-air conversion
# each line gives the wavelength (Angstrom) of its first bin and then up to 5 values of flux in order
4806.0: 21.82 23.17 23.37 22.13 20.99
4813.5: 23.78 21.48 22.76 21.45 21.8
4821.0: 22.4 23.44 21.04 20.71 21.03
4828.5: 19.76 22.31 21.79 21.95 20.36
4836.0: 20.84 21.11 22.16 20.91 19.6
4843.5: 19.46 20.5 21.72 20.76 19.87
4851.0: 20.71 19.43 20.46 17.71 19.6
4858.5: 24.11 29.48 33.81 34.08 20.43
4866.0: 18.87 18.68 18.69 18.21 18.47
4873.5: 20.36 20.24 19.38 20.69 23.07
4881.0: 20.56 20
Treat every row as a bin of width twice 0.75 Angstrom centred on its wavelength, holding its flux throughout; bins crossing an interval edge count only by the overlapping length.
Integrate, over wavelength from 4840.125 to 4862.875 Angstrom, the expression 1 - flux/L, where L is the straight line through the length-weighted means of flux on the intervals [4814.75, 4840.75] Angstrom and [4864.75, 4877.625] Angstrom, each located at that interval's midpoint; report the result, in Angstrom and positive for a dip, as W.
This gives -2.3 Angstrom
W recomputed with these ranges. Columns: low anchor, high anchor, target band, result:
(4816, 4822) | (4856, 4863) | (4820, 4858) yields 5.7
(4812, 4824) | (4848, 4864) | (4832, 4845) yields 1.3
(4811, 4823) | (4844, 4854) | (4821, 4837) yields 0.2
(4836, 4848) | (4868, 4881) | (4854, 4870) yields -2.4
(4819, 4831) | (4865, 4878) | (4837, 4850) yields 0.0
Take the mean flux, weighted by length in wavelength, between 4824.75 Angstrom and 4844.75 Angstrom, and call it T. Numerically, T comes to 20.9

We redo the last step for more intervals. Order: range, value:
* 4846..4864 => 23.5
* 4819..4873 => 21.6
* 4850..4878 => 21.8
